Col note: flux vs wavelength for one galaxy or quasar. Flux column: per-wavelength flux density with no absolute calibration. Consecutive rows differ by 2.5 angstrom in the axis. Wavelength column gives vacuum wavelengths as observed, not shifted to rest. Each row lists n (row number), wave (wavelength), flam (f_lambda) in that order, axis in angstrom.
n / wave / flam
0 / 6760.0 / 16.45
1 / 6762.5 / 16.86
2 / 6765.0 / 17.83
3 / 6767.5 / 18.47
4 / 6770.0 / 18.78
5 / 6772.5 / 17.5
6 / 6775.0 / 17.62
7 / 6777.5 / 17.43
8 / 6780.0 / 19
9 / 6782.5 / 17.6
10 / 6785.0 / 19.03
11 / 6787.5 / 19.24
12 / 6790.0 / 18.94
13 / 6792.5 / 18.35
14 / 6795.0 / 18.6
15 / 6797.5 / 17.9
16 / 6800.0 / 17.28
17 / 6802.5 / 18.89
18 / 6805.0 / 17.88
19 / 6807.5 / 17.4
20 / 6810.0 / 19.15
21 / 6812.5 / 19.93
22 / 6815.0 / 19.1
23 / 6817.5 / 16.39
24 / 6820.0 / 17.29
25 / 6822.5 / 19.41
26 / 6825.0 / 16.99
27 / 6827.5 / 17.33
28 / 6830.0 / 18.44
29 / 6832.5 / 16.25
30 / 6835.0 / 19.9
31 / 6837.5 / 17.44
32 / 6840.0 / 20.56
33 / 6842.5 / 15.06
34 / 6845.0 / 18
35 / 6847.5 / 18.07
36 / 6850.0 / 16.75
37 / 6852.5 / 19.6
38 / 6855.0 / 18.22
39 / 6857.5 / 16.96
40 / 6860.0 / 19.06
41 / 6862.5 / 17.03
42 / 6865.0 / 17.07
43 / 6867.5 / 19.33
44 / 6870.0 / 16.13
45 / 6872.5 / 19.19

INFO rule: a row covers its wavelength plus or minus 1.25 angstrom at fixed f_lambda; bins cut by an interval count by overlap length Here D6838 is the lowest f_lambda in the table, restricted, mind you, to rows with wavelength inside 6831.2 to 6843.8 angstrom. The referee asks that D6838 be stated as 15.06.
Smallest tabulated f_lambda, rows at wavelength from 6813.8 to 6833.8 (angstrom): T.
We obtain 16.25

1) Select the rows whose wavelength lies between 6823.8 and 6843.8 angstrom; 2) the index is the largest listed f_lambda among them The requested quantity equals 20.56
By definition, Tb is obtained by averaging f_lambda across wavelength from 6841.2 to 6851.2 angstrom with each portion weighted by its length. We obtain 17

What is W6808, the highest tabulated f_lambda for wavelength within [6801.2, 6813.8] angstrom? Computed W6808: 19.93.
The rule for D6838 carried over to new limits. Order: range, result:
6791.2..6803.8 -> 17.28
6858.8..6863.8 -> 17.03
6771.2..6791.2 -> 17.43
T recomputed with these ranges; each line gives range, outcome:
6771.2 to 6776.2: 17.5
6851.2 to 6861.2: 16.96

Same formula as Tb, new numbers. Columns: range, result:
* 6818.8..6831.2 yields 17.9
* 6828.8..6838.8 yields 18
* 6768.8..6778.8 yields 17.8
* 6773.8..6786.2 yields 18.1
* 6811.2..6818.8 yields 18.5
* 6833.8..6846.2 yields 18.2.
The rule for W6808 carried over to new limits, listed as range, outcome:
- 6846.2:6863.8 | 19.6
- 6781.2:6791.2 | 19.24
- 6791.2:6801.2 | 18.6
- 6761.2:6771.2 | 18.78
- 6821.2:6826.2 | 19.41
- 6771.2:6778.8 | 17.62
